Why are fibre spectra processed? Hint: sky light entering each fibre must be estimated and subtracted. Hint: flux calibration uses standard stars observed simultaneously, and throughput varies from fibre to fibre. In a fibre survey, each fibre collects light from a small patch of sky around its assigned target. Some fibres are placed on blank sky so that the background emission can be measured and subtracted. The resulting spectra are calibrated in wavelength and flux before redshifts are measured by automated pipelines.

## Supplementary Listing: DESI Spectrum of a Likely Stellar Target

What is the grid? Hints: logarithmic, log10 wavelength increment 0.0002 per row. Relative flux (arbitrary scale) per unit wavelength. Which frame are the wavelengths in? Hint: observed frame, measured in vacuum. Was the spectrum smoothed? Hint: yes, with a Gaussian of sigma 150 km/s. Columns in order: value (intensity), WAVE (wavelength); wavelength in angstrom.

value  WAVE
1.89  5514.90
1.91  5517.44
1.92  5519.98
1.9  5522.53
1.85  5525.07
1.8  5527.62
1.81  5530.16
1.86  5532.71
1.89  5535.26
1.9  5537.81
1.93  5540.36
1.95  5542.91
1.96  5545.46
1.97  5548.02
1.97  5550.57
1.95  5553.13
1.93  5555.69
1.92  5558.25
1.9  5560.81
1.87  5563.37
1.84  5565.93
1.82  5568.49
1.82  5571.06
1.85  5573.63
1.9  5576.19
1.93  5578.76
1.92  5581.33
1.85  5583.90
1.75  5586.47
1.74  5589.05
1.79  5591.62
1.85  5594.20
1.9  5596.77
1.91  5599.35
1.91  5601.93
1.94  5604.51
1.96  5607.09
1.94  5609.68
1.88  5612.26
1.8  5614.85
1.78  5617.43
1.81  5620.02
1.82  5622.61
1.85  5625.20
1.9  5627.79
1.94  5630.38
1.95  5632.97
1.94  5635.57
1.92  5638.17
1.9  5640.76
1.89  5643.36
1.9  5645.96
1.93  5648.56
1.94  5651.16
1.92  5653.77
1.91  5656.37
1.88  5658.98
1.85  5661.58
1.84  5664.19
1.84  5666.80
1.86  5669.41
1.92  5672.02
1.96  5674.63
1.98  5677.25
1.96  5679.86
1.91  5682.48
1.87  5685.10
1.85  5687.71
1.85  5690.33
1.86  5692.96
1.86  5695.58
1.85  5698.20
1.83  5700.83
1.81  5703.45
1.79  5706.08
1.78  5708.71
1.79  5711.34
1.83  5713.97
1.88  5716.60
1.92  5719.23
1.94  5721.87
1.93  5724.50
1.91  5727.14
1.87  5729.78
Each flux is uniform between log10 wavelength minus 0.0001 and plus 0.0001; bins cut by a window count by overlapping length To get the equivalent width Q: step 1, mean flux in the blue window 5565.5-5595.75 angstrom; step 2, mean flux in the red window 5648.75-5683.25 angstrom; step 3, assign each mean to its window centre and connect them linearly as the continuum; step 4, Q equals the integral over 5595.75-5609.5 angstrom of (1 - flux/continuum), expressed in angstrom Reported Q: -0.5 angstrom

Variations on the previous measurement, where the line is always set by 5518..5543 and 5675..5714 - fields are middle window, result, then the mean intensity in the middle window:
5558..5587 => 0.1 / 1.87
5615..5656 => -0.6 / 1.89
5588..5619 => 0.0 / 1.87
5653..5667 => -0.1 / 1.87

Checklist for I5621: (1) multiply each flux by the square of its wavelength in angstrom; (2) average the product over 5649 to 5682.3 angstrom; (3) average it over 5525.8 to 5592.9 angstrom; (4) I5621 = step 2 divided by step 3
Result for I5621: 1.1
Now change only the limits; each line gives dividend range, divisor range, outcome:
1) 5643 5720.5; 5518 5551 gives 1.04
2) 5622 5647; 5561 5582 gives 1.04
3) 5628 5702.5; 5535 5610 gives 1.04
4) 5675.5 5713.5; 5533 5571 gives 1.02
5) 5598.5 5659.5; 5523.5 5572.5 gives 1.03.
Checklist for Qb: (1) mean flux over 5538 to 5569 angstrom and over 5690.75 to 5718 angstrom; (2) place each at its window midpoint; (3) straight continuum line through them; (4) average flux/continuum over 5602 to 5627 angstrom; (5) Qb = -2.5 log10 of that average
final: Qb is 0.01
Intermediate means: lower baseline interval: 1.92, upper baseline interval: 1.83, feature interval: 1.87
